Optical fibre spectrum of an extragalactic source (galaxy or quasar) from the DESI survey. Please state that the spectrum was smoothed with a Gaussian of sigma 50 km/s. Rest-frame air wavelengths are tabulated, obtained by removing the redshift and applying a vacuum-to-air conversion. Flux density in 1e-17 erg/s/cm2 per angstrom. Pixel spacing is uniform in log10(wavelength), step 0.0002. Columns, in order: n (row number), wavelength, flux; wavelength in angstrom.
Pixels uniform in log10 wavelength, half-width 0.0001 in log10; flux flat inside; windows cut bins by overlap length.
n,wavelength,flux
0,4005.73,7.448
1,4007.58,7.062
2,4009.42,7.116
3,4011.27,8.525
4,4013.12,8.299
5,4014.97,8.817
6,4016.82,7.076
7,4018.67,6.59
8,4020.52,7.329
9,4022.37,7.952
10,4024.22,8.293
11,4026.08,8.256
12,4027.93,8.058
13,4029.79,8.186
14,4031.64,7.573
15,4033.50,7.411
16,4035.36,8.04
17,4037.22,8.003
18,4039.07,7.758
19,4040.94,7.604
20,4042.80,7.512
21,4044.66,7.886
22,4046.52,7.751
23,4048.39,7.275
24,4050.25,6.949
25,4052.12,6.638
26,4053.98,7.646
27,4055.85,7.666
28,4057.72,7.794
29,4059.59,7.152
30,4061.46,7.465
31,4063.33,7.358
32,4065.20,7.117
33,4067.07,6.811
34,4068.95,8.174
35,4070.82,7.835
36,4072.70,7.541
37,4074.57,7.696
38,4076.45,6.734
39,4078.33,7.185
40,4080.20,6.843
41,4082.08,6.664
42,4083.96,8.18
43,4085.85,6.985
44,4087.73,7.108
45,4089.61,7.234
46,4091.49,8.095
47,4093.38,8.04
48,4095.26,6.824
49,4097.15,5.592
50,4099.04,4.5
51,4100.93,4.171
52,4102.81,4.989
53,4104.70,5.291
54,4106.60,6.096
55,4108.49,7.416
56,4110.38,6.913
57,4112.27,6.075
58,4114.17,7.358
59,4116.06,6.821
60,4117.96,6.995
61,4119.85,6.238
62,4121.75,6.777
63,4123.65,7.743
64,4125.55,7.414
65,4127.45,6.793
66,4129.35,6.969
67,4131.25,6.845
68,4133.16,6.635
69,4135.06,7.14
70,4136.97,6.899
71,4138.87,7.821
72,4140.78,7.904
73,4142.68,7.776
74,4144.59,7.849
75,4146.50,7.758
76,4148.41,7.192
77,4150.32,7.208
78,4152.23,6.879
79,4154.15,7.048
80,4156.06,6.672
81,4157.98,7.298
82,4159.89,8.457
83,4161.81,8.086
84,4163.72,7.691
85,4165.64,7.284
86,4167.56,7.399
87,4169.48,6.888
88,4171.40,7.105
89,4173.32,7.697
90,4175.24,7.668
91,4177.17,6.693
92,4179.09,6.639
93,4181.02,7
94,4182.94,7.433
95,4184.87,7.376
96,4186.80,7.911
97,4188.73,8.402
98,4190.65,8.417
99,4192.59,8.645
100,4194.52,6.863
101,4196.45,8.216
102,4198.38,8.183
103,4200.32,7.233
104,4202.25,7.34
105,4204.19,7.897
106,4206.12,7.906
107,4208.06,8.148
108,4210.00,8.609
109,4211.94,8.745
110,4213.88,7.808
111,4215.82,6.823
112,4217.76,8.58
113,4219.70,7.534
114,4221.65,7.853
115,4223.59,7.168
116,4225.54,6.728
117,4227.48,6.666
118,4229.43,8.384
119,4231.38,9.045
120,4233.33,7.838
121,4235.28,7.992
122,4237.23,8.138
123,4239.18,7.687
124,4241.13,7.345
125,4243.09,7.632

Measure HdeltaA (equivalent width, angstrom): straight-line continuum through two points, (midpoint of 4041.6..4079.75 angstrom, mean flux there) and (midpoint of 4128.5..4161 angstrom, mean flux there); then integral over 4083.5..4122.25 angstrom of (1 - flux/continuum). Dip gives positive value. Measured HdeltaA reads 4.4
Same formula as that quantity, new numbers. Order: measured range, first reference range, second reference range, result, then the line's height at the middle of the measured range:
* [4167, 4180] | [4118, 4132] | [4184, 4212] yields 0.8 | 7.64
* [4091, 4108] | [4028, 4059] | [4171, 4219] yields 3.8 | 7.66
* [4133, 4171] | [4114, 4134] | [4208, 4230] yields -1.2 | 7.18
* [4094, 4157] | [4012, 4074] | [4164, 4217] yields 7.3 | 7.64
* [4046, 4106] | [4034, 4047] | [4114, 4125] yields 3.8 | 7.42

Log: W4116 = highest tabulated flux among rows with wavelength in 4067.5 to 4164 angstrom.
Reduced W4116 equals 8.457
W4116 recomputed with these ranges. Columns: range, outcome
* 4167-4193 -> 8.645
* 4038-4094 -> 8.18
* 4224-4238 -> 9.045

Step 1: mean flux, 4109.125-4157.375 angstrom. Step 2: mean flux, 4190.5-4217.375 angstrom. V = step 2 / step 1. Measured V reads 1.1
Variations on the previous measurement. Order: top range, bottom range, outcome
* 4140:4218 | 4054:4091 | 1.04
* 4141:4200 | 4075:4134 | 1.12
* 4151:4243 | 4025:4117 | 1.07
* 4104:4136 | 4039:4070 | 0.92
